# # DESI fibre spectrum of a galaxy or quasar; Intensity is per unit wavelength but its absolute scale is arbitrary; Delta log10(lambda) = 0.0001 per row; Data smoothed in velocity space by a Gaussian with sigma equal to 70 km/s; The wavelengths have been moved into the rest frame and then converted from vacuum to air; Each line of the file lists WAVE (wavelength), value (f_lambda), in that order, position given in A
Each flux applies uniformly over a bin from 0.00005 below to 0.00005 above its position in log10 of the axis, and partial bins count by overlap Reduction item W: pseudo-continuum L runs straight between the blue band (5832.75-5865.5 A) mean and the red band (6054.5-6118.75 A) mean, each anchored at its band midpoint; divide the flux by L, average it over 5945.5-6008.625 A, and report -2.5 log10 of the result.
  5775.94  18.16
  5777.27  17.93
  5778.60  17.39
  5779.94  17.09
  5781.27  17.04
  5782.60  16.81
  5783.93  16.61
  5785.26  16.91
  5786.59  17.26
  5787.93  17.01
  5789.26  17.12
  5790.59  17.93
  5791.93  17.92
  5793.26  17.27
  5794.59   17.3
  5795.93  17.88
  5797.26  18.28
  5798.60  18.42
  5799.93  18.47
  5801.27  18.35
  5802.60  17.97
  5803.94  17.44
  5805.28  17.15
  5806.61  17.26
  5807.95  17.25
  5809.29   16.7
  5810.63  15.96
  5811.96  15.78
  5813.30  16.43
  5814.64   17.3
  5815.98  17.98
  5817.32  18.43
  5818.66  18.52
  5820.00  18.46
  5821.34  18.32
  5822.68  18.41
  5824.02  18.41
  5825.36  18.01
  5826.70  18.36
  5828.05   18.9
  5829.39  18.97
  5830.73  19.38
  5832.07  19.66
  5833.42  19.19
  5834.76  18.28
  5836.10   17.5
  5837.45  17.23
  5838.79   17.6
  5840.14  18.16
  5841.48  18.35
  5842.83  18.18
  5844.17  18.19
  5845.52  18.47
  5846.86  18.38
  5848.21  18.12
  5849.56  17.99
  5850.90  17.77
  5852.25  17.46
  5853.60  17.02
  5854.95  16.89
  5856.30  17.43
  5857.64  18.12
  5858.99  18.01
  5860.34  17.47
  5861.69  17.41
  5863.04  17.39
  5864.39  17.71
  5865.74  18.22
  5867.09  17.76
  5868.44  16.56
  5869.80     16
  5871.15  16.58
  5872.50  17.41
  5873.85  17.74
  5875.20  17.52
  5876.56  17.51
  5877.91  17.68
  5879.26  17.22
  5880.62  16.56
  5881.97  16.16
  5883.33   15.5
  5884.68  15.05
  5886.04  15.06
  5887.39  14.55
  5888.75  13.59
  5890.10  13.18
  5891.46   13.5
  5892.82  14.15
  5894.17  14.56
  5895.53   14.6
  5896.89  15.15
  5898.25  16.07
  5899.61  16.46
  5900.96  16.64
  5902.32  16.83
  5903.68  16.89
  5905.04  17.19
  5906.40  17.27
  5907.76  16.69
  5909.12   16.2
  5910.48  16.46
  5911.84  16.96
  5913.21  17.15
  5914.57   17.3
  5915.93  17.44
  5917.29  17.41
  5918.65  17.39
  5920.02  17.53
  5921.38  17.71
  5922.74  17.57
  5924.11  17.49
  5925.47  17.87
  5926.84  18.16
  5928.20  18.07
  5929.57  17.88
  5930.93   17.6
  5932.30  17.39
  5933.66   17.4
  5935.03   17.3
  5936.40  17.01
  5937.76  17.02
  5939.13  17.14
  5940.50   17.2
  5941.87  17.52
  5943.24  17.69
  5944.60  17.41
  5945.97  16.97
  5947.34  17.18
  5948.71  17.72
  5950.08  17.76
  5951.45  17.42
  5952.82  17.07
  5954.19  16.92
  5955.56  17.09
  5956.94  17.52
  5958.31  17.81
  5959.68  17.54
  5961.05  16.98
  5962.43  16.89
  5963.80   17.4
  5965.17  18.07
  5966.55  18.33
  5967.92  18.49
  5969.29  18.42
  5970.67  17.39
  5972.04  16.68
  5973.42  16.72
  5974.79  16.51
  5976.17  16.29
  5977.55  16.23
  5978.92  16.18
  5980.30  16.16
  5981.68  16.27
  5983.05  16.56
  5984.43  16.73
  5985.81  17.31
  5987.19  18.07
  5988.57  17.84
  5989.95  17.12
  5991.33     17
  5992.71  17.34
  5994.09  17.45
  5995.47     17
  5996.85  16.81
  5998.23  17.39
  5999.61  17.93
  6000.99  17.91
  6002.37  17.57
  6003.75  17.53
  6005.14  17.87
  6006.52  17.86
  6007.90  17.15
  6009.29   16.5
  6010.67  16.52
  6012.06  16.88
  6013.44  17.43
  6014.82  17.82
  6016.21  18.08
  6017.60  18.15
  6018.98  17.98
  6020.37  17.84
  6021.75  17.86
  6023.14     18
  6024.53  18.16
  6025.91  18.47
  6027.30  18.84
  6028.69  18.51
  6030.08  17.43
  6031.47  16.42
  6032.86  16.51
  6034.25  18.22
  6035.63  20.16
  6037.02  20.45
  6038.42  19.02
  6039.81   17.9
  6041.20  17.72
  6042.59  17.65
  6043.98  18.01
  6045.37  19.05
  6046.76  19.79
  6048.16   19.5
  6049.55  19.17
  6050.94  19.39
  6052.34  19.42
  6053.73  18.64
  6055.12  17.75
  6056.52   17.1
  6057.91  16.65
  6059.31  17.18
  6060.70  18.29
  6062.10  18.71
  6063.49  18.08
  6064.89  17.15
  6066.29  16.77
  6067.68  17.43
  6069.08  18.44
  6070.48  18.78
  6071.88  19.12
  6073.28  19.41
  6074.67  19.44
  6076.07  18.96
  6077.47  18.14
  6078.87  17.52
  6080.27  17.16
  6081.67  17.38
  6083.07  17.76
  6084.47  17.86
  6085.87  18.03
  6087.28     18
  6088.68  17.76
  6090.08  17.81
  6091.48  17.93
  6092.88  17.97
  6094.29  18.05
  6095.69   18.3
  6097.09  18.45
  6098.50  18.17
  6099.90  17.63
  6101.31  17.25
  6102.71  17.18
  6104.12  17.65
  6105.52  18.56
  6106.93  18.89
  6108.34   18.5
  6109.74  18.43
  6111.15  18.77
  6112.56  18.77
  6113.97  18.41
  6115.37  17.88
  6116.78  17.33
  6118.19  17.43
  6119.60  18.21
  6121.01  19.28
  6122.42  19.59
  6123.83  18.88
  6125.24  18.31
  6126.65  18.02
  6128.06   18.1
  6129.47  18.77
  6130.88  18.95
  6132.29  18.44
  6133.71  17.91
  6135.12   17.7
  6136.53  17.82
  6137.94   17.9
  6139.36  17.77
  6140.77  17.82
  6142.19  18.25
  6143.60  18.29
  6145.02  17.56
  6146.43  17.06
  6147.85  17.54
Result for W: 0.04 mag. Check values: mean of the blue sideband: 17.9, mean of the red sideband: 18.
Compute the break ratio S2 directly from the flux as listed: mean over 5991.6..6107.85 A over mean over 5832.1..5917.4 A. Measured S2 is 1.1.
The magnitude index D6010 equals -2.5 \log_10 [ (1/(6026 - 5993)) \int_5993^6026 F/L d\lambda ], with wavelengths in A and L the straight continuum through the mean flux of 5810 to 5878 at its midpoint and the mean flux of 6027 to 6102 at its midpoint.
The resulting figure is 0.03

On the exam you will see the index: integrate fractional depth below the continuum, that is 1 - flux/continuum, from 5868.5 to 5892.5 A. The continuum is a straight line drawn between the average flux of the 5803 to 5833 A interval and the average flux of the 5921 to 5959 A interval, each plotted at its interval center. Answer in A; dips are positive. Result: 2.4 A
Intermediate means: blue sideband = 17.9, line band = 15.9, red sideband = 17.5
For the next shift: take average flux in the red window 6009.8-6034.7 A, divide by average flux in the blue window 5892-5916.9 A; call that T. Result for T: 1.1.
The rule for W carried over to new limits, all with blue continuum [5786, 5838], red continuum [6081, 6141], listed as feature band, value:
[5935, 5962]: 0.04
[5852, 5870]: 0.03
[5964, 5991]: 0.05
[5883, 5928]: 0.11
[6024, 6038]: -0.02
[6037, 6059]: -0.02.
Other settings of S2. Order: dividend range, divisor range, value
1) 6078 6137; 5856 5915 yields 1.10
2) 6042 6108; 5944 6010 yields 1.05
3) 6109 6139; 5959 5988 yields 1.07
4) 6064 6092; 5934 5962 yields 1.04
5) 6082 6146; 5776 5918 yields 1.05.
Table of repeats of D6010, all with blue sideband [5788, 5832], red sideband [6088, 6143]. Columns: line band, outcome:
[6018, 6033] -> 0.01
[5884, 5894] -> 0.25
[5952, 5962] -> 0.05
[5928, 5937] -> 0.03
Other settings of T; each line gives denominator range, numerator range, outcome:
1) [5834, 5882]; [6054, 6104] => 1.02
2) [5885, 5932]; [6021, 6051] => 1.12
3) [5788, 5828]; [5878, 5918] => 0.90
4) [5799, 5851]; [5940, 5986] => 0.96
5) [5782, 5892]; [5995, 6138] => 1.04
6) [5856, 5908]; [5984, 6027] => 1.07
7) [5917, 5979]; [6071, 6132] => 1.05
